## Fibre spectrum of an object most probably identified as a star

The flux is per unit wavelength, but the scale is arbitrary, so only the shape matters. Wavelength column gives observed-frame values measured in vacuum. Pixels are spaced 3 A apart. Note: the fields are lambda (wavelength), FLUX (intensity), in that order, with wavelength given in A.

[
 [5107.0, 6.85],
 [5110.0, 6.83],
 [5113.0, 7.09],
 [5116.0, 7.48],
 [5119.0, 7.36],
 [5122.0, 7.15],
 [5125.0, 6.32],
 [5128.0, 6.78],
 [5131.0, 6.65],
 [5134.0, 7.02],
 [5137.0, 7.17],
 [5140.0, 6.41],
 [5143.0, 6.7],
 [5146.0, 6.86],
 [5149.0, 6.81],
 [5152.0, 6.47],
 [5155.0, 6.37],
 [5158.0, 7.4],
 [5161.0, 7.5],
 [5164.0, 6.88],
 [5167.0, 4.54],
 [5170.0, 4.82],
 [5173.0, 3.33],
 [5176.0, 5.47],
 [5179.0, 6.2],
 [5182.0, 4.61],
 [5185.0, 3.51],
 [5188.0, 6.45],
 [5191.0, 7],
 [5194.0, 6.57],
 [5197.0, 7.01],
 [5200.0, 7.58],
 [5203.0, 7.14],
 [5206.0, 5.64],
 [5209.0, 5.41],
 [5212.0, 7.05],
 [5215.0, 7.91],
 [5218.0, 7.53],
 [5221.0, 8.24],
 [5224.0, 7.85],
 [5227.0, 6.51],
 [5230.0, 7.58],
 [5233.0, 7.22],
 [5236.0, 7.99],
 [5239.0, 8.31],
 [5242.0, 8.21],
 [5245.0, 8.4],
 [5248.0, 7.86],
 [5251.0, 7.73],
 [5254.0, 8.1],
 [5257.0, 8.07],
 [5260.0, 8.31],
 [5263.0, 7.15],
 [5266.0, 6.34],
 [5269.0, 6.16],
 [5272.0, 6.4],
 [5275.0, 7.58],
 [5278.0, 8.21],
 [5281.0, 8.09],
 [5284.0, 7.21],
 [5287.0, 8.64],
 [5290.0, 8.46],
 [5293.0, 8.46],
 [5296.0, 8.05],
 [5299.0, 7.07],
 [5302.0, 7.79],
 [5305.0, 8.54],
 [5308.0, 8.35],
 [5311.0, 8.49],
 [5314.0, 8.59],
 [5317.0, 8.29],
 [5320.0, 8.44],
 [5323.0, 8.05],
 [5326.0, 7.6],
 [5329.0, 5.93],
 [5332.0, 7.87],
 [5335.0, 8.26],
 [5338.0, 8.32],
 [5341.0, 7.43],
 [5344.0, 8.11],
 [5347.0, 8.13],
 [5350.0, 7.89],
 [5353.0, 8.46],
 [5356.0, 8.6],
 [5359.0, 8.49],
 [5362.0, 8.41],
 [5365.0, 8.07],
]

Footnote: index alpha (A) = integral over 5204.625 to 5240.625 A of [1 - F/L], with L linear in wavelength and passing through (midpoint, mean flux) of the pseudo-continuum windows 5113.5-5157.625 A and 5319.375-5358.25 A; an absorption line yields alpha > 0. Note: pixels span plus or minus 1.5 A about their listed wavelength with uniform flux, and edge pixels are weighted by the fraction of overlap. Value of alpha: 0.2 A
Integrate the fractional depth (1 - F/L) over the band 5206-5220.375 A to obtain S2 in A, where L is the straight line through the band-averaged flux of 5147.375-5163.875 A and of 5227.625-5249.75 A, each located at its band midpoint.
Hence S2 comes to 1.28 A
